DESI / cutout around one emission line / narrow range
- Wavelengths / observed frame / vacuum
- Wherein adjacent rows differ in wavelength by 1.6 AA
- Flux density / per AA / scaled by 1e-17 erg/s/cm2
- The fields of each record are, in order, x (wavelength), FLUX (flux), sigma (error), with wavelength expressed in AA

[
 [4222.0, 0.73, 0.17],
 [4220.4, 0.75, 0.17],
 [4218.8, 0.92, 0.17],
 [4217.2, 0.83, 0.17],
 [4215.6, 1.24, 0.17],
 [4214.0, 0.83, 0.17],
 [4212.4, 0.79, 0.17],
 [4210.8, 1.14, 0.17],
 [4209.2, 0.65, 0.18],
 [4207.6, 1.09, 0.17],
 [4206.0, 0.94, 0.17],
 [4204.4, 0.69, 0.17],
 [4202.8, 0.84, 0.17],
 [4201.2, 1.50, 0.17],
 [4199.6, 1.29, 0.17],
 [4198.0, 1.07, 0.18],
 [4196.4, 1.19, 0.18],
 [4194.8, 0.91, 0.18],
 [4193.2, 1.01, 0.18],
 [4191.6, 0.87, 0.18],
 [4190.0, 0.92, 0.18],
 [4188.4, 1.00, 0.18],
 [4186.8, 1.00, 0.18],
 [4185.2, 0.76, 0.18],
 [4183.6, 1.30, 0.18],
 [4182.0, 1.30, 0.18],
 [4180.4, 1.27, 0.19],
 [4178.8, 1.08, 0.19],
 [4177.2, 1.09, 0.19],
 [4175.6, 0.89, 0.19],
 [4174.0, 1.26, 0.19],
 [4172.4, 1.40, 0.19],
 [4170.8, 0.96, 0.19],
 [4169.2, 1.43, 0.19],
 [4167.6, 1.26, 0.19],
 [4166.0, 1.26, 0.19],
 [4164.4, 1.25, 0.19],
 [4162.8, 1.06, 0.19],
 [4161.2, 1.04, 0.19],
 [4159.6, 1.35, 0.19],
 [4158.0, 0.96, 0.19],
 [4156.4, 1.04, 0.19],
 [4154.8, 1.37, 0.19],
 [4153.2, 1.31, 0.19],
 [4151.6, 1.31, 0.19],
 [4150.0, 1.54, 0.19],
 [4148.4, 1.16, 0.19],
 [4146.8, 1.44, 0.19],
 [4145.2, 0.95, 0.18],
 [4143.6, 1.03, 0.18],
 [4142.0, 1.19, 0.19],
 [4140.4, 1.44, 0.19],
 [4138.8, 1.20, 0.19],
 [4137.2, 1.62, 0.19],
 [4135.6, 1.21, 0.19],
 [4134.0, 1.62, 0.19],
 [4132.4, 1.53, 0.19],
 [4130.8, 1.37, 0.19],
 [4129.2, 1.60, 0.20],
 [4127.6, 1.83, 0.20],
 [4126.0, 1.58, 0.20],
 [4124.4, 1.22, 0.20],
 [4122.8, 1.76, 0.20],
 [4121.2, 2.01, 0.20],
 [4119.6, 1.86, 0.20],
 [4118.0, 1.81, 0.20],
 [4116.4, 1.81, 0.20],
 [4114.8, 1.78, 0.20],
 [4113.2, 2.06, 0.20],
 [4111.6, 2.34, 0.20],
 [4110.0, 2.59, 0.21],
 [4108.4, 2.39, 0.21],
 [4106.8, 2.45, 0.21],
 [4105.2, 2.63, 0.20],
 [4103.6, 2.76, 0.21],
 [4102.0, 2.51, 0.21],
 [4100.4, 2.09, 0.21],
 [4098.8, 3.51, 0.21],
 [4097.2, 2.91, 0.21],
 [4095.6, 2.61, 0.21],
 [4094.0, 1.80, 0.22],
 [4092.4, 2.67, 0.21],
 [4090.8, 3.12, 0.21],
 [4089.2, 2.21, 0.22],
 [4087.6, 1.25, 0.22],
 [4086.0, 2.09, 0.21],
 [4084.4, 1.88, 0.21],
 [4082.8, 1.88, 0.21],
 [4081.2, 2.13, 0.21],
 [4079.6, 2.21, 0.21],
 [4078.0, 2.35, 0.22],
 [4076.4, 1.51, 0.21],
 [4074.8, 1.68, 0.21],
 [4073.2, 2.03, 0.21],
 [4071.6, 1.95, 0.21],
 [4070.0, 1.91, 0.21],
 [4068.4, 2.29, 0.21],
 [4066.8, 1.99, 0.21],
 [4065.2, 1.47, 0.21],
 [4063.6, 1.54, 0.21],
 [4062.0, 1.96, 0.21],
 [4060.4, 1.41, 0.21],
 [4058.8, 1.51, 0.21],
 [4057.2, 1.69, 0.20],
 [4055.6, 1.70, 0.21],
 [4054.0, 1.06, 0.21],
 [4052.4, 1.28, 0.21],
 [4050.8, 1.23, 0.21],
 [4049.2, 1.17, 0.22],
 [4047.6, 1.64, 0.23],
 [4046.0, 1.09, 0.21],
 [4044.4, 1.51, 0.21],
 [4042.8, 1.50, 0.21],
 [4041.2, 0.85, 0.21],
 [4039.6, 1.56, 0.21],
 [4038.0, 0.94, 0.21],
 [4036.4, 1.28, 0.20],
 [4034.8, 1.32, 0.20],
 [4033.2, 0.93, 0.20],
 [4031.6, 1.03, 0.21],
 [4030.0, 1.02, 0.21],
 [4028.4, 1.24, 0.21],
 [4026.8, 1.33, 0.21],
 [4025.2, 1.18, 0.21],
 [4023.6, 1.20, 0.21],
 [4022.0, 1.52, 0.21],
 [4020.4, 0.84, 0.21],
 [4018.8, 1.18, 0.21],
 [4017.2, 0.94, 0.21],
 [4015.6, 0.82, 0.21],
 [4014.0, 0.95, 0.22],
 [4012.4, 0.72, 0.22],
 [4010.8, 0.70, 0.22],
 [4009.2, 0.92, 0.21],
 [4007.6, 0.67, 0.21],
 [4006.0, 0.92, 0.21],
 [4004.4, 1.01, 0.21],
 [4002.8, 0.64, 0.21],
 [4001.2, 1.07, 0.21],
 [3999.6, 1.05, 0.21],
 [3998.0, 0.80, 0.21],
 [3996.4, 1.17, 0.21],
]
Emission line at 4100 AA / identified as C IV 1549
